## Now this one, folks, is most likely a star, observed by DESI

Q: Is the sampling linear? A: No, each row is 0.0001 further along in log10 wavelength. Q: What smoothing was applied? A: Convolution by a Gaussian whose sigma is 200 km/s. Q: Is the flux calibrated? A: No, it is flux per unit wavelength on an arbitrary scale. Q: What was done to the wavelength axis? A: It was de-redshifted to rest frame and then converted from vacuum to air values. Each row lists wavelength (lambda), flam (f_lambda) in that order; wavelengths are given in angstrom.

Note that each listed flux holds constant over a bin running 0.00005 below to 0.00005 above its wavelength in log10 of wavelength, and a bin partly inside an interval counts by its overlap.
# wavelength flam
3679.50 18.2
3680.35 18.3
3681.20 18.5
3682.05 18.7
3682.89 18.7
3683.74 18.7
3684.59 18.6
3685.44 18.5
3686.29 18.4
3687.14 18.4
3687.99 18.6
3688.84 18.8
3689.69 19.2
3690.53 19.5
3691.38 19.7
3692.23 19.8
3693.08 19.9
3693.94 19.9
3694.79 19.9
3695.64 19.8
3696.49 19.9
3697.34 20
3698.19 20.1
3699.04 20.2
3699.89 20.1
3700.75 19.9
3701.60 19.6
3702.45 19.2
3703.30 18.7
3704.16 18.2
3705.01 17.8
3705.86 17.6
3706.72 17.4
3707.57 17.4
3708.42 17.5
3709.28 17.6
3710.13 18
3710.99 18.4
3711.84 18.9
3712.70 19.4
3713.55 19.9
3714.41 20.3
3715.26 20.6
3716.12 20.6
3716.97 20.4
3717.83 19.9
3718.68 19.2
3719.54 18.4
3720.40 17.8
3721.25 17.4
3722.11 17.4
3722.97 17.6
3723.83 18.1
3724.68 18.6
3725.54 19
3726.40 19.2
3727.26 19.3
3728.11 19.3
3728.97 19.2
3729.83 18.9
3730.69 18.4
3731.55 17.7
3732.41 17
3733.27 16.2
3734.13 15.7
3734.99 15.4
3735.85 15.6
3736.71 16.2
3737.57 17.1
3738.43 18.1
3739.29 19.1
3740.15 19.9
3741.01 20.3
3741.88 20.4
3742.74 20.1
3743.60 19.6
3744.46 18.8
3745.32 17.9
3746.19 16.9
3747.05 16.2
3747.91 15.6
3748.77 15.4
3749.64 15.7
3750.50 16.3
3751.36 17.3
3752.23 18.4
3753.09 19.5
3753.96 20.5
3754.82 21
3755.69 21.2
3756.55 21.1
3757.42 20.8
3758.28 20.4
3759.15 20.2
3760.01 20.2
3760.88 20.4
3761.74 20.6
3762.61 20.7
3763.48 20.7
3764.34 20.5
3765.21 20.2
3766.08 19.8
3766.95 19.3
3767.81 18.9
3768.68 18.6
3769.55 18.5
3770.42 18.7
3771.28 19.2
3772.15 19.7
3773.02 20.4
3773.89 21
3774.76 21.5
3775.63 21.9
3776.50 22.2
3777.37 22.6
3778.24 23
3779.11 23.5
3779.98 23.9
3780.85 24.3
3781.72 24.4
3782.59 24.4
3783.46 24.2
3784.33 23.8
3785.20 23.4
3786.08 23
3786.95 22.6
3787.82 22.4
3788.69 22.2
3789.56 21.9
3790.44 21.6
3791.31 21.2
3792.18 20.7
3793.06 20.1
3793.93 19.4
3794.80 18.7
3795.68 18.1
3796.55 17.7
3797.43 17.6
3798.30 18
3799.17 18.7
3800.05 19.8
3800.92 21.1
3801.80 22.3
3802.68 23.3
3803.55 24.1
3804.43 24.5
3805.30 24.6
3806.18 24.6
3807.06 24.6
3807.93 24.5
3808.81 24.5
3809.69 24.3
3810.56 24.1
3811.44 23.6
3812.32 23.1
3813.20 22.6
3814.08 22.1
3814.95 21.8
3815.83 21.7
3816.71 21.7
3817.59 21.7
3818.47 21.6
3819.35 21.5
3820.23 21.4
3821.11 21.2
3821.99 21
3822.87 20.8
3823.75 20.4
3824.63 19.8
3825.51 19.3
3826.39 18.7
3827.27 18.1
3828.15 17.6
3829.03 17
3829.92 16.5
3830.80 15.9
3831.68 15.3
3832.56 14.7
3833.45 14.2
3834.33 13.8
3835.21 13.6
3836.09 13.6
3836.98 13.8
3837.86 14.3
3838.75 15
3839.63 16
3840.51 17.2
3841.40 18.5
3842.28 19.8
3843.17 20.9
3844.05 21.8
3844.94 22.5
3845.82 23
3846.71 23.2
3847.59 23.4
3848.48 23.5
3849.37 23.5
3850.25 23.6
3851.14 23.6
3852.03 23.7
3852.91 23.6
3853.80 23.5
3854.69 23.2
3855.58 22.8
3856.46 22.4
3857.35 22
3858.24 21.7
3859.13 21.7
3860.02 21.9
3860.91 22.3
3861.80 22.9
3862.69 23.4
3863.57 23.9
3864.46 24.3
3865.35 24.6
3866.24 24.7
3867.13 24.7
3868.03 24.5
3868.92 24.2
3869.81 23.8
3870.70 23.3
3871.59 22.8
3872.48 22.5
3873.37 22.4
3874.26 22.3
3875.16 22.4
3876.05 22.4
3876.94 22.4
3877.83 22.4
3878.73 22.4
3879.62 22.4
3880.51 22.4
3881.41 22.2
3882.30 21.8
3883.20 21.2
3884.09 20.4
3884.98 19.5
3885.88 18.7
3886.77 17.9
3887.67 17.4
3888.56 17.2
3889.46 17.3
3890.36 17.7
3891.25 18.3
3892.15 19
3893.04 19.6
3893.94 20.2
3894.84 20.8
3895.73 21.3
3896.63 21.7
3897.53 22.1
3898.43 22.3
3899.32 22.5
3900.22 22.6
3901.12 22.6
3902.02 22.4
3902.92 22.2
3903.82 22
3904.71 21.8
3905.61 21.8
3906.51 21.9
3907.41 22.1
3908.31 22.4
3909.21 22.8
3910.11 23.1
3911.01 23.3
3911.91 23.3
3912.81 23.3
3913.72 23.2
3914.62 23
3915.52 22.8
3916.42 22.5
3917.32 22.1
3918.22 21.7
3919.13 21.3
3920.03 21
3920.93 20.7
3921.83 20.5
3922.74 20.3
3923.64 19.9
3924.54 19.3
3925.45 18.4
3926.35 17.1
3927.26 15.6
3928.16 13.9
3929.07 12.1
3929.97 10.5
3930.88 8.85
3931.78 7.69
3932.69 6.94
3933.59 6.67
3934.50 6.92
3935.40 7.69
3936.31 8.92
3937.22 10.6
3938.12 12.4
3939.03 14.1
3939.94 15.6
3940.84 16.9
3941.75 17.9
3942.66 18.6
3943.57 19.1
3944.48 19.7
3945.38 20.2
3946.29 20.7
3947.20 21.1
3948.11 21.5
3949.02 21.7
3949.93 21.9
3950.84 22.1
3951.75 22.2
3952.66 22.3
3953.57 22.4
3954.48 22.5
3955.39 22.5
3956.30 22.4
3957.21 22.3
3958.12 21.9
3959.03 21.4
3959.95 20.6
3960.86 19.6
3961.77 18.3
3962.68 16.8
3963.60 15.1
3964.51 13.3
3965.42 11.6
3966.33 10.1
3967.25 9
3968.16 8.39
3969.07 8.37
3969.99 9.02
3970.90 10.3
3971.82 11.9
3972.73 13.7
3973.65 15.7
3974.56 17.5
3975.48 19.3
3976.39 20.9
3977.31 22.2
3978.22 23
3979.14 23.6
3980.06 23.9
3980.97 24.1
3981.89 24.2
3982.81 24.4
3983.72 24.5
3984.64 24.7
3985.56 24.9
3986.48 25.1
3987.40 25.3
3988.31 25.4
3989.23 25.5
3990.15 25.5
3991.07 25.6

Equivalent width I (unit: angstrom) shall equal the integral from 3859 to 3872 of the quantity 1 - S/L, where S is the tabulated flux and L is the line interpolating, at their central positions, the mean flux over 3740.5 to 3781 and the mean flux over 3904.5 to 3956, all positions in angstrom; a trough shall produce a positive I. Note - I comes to -3.16 angstrom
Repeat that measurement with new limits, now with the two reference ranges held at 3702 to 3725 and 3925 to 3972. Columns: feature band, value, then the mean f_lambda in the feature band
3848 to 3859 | -4.0 angstrom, 23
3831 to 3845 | 0.6 angstrom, 16.4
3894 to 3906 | -4.1 angstrom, 22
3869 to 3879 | -3.6 angstrom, 22.7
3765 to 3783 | -3.4 angstrom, 21.2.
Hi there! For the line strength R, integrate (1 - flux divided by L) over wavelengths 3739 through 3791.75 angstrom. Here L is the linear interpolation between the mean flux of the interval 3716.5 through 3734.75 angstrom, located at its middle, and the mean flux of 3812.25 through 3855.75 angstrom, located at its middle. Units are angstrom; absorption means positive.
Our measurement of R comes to -4.5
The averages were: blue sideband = 18.3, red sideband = 19.8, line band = 20.5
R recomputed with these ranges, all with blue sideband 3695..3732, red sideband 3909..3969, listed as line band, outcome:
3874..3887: -2.5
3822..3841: 1.8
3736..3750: 0.6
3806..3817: -3.0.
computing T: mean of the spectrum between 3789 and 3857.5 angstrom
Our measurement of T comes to 20.5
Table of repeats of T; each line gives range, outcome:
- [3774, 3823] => 22.1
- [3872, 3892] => 20.6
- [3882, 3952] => 18.8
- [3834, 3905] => 21.2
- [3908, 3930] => 20.3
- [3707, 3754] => 18.2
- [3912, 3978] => 17.1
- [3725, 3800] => 19.8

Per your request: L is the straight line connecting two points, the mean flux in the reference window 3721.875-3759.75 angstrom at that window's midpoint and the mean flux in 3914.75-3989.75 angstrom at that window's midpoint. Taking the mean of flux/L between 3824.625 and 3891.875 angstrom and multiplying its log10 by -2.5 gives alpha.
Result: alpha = -0.13 mag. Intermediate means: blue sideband 18.3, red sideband 18.1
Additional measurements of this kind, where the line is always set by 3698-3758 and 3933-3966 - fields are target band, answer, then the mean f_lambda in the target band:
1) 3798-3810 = -0.24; 22.8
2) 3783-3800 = -0.14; 20.8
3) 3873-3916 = -0.19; 21.4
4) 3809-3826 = -0.20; 21.8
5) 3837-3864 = -0.19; 21.5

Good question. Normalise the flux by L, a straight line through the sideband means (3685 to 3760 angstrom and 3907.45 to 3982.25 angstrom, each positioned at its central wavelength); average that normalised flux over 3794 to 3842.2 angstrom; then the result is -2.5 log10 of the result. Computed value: -0.08 mag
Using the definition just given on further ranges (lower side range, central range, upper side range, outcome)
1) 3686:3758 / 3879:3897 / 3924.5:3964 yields -0.147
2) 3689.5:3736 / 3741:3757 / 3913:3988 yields 0.009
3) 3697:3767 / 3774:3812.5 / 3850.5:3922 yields -0.113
